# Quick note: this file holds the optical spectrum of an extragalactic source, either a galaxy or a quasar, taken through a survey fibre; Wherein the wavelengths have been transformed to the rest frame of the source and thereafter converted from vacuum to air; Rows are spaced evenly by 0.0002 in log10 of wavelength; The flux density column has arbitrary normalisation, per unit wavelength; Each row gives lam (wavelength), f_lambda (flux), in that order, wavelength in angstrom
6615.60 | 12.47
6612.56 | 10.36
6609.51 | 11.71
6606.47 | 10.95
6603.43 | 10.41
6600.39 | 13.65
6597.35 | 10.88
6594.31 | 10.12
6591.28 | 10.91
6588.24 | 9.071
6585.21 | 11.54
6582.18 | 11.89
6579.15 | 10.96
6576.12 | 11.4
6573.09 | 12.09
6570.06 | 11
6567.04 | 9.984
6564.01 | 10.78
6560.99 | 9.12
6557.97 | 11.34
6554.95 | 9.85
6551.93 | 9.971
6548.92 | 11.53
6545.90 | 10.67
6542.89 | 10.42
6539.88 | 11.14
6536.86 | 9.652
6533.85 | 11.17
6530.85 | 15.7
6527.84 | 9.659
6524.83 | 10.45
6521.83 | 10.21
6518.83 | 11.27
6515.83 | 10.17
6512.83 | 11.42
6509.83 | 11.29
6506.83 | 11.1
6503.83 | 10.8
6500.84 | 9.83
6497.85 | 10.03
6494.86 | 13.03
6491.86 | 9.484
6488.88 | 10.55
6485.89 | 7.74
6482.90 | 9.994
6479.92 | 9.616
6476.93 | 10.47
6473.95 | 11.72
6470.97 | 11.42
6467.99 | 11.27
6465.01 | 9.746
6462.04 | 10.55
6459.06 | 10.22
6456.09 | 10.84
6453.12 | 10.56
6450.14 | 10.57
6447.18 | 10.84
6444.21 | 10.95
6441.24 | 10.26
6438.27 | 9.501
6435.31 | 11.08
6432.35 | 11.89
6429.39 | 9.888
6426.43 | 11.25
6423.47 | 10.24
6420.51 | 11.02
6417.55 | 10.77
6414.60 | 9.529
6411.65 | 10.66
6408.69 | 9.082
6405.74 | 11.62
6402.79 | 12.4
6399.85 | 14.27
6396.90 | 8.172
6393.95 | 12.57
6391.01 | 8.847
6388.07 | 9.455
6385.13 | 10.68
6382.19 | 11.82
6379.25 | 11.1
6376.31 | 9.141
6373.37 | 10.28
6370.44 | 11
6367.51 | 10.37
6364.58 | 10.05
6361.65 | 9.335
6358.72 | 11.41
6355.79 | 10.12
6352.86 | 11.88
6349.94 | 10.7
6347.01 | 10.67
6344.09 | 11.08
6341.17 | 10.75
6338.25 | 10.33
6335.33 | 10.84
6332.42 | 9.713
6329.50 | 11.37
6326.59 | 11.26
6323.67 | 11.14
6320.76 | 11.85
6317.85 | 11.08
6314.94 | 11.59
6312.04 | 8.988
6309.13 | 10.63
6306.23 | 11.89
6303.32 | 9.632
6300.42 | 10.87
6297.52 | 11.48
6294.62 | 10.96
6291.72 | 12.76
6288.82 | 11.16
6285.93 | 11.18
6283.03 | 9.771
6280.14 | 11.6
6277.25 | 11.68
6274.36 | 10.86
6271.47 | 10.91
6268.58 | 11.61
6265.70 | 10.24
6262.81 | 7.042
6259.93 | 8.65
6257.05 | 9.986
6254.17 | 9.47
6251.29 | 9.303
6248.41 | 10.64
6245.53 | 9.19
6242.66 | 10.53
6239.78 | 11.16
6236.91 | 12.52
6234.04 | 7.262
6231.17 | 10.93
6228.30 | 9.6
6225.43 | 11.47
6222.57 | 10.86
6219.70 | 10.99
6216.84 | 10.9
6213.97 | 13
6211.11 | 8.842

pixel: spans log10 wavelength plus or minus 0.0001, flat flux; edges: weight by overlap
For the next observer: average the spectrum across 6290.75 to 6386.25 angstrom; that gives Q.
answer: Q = 10.8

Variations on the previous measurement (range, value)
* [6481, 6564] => 10.6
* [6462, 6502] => 10.4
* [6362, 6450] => 10.6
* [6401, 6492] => 10.5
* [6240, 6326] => 10.6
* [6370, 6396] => 10.5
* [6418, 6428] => 10.8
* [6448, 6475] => 10.8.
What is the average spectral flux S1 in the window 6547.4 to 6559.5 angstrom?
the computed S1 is 10.7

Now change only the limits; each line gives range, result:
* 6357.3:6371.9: 10.4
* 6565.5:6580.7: 11.1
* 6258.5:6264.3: 7.86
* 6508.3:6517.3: 11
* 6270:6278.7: 11.1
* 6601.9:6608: 10.7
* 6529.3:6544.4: 11.6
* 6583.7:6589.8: 10.3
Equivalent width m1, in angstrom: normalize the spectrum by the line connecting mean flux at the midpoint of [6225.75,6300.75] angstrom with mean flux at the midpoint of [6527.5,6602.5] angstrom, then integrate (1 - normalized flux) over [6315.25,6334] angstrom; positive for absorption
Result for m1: -1.0 angstrom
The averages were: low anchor 10.4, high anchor 11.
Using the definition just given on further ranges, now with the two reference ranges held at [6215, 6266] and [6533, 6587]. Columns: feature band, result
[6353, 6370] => -0.15 angstrom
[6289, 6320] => -2.46 angstrom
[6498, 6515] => -0.19 angstrom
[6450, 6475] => -0.45 angstrom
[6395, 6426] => -1.09 angstrom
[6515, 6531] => -0.30 angstrom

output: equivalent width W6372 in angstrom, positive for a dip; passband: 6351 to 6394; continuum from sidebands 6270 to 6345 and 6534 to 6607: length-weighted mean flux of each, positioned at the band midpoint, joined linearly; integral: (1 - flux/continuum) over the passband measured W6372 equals 1.8 angstrom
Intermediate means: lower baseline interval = 11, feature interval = 10.5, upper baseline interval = 10.8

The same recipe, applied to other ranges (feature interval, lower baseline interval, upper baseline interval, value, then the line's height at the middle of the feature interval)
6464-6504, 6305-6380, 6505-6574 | 1.53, 10.8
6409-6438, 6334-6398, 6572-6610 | 0.22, 10.7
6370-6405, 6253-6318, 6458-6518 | -0.84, 10.6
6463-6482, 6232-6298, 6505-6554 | 0.31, 10.9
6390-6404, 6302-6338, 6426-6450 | -0.76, 10.7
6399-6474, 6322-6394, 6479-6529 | -2.21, 10.5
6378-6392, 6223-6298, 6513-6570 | 0.22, 10.6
